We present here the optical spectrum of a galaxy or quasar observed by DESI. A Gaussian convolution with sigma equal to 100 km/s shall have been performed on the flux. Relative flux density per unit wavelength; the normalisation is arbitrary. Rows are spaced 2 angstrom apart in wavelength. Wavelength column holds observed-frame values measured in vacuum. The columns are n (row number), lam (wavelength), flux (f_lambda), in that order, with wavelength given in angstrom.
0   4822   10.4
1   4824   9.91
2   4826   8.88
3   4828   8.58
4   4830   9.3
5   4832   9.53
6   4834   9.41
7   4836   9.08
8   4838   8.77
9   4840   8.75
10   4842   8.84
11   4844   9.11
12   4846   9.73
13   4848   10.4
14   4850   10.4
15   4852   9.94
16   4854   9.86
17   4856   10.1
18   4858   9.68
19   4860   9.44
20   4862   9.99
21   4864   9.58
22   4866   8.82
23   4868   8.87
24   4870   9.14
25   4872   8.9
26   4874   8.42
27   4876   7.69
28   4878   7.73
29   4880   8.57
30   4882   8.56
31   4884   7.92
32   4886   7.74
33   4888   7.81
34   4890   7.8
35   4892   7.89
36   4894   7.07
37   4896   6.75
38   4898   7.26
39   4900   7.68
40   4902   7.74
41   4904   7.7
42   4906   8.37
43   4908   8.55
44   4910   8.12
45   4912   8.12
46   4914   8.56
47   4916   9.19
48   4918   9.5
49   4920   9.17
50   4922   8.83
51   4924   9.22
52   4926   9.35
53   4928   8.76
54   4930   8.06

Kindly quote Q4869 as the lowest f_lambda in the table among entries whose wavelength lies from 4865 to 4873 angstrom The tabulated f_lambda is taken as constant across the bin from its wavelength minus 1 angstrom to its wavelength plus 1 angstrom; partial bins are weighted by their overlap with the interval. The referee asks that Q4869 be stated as 8.82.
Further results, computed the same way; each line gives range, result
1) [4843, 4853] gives 9.11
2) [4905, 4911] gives 8.12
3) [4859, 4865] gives 9.44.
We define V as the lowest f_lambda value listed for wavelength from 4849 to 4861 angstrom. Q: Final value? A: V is 9.44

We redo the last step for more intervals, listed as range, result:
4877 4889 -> 7.73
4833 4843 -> 8.75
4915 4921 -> 9.17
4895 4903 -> 6.75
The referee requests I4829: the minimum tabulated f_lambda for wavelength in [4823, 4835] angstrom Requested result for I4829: 8.58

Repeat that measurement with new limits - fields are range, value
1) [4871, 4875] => 8.42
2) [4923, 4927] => 9.22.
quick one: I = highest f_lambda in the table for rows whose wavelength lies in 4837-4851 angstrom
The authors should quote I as 10.4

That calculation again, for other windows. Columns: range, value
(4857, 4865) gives 9.99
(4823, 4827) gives 9.91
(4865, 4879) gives 9.14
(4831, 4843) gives 9.53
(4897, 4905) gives 7.74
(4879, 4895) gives 8.57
